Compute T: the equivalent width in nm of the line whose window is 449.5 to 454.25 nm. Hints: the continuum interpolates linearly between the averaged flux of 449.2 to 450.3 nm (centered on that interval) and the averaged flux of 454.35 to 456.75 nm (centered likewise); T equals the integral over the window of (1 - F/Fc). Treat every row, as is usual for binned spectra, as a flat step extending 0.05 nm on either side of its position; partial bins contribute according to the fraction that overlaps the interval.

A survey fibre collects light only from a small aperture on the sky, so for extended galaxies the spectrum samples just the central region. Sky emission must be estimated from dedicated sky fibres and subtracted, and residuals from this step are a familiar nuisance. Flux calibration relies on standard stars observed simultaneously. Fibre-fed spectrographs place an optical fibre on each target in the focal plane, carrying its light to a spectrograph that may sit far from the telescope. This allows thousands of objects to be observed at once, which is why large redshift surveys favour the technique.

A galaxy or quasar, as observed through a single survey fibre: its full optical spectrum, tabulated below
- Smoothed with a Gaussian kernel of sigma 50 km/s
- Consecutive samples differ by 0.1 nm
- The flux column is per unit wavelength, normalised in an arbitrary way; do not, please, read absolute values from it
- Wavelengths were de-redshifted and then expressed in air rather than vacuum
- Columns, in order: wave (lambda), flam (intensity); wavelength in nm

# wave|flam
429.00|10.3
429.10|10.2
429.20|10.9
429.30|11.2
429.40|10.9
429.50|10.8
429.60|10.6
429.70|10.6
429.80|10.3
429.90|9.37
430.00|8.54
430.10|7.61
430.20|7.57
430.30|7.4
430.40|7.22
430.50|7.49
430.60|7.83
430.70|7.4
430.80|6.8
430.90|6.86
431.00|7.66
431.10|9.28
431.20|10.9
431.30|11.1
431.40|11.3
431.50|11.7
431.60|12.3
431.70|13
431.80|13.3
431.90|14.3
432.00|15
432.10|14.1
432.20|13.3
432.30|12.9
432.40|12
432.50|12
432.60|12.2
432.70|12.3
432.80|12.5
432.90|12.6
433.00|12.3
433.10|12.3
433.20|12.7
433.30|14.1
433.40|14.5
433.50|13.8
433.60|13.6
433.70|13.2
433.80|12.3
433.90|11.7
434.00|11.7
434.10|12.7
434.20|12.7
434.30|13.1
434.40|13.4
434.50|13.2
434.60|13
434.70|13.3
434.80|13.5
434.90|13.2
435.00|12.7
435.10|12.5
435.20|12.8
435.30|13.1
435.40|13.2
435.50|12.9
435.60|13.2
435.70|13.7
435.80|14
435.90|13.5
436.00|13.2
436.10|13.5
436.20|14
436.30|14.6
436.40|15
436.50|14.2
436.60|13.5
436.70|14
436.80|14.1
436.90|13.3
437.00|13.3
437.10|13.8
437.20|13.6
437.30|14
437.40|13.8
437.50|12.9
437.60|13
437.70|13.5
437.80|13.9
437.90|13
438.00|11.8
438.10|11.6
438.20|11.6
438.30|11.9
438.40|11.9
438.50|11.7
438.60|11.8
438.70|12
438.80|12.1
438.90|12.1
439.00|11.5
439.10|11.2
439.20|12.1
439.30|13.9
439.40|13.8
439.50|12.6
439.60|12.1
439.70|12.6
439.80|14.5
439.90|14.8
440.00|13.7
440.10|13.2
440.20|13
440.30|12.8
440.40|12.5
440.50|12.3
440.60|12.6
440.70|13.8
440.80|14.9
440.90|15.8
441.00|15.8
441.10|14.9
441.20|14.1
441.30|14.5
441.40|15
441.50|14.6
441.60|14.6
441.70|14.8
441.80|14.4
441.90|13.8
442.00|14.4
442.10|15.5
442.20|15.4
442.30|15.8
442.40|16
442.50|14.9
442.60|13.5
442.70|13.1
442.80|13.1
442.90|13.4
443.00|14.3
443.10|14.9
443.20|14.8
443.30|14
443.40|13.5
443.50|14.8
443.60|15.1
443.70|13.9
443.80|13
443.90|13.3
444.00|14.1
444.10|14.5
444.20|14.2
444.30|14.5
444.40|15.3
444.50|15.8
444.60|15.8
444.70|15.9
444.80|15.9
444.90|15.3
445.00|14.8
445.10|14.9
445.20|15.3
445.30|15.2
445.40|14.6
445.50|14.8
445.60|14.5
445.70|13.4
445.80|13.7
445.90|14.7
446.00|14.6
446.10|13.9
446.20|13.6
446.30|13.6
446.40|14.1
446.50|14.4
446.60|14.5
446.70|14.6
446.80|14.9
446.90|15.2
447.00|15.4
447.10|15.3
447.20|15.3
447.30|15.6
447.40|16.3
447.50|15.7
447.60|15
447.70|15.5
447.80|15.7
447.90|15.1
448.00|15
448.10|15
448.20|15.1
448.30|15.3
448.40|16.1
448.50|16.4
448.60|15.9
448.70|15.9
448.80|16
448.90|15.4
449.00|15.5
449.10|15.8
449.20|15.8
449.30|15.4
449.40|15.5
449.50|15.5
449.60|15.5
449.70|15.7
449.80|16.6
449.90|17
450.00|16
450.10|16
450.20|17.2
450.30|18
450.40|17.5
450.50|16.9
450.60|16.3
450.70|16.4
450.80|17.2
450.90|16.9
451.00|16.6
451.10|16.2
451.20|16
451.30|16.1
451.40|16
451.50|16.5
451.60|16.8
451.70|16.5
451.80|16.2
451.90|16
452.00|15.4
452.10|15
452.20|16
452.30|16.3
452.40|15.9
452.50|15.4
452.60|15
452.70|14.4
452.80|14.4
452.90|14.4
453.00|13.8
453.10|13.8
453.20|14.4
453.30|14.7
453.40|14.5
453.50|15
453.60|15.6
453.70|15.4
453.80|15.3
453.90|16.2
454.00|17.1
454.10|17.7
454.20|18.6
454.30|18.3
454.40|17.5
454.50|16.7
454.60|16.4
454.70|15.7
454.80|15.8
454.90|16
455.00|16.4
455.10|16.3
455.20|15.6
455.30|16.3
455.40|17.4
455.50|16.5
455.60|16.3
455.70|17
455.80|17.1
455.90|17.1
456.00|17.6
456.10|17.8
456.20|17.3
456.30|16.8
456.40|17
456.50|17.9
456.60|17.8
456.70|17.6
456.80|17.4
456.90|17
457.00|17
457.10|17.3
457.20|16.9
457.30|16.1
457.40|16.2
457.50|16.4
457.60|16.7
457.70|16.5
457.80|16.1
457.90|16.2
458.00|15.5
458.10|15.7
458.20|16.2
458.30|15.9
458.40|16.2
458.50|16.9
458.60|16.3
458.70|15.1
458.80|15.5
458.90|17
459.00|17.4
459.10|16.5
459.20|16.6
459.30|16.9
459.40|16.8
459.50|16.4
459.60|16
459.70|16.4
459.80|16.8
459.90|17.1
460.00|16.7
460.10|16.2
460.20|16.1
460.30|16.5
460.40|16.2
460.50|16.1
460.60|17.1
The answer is 0.12 nm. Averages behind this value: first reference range 16.1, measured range 16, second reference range 16.8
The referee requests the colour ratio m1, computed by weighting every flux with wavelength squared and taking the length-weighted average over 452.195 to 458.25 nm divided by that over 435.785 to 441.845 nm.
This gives 1.3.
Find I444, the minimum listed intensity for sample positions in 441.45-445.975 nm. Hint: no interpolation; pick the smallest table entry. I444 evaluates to 13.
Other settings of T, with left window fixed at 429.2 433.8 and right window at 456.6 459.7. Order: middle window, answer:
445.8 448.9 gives -0.17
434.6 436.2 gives -0.18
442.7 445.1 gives -0.16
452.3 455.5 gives -0.04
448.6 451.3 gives -0.26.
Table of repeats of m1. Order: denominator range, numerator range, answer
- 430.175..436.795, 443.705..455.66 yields 1.37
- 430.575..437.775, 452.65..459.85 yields 1.42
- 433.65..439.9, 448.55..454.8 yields 1.31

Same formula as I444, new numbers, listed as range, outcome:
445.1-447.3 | 13.4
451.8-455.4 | 13.8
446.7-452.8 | 14.4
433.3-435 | 11.7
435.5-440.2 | 11.2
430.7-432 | 6.8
